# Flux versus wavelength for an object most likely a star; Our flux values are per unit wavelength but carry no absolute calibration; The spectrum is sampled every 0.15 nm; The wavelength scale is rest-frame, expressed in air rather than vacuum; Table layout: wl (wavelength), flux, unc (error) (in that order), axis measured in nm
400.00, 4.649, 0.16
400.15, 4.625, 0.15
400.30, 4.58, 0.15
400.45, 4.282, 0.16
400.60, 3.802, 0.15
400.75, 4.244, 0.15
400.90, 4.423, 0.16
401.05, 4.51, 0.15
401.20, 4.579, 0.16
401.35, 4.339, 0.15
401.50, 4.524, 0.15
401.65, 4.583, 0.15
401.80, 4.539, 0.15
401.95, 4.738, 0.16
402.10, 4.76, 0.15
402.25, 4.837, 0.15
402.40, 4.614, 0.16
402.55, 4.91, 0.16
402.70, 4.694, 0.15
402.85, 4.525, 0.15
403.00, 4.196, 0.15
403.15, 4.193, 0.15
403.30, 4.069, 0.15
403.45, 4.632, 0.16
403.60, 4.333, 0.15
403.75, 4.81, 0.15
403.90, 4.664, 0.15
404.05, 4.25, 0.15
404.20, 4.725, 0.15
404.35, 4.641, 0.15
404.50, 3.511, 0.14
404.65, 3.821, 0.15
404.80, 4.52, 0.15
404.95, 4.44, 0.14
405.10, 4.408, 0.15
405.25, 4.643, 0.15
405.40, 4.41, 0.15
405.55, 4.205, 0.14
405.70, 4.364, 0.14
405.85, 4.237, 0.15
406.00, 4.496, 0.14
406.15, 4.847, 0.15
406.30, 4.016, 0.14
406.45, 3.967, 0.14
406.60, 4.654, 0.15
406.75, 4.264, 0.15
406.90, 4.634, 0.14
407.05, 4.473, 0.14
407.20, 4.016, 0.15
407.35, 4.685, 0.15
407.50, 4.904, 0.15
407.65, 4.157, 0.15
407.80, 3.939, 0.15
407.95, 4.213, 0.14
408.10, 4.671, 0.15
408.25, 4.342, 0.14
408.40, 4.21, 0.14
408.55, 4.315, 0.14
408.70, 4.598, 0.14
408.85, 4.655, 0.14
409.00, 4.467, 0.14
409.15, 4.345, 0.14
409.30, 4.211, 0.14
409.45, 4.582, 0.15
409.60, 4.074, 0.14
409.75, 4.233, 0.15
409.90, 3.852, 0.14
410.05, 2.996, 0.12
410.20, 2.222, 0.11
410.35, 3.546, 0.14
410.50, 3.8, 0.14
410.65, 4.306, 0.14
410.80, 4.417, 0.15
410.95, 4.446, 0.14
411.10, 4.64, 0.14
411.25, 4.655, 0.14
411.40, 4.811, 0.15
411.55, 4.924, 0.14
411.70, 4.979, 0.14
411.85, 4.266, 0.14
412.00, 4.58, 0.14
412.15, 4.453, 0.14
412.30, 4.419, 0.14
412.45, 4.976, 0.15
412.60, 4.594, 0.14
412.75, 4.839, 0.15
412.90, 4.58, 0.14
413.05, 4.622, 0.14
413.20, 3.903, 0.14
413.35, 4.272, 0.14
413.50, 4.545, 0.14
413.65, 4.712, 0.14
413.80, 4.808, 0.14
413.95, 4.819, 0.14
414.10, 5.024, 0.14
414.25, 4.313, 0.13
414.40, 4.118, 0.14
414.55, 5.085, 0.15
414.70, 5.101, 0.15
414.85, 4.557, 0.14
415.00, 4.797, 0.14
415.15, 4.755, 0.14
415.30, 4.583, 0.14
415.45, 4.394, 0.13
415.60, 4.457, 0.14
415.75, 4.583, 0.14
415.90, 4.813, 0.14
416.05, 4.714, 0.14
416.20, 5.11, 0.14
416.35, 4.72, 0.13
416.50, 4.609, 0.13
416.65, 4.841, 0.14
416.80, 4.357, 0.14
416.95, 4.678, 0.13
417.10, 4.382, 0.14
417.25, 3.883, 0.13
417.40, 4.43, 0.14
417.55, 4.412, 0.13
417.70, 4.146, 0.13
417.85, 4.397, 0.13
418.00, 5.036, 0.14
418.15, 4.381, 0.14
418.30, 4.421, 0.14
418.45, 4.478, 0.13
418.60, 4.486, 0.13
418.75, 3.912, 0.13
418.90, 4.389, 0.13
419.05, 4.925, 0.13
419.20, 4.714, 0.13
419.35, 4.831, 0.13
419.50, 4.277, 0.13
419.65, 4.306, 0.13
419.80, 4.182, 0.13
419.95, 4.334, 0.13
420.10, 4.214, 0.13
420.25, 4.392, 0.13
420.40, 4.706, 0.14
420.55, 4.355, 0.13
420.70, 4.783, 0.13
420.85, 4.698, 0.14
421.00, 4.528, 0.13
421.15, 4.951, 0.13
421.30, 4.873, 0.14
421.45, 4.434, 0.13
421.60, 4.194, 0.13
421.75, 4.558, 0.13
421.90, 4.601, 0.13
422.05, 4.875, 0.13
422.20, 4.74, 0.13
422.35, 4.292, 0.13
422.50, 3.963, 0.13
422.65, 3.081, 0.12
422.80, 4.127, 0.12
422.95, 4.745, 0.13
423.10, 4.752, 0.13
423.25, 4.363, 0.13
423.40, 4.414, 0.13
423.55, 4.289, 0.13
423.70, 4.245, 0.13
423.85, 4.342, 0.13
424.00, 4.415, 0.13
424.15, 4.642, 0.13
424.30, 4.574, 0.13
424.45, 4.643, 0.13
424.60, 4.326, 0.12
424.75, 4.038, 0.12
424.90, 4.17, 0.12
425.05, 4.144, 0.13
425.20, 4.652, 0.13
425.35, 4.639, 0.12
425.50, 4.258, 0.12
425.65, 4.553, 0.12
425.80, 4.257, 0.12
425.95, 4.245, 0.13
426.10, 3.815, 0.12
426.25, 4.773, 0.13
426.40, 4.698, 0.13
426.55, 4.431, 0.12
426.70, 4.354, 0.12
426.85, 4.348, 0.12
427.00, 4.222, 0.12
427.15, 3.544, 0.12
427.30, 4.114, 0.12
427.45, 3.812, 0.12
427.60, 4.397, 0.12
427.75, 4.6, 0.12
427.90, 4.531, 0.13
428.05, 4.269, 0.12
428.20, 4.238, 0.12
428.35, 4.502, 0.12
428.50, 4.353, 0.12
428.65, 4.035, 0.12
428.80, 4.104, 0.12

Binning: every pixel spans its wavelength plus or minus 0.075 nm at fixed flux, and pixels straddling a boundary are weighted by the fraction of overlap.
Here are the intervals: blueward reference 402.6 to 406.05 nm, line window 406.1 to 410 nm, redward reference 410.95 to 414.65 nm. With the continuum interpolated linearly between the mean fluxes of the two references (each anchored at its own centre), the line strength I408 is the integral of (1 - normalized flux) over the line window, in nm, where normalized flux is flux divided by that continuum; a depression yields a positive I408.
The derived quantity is 0.12 nm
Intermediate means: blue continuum 4.39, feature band 4.35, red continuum 4.62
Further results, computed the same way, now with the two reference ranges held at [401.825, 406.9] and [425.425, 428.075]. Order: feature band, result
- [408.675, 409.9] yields 0.01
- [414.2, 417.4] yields -0.18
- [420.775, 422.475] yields -0.11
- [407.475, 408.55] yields 0.02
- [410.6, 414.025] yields -0.16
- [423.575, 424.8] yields -0.03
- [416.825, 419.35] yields -0.06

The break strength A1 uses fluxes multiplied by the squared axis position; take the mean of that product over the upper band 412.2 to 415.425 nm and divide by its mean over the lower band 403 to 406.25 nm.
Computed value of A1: 1.11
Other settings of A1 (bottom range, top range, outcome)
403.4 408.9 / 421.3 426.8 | 1.09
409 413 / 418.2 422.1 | 1.10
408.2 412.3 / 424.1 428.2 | 1.10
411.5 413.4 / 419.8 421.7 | 1.03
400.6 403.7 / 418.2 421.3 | 1.09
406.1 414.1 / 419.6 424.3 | 1.07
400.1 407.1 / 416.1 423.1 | 1.09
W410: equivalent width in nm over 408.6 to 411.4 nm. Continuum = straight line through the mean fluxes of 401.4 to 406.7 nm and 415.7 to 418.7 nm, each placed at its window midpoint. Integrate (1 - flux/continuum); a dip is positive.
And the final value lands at 0.22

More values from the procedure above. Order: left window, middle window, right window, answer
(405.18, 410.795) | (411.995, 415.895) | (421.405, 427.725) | -0.32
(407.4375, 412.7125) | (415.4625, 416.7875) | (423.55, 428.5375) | -0.12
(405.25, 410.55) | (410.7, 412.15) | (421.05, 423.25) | -0.12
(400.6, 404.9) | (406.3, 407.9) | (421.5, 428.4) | 0.03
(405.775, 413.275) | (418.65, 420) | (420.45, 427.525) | -0.02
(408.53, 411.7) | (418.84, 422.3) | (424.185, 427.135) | -0.20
